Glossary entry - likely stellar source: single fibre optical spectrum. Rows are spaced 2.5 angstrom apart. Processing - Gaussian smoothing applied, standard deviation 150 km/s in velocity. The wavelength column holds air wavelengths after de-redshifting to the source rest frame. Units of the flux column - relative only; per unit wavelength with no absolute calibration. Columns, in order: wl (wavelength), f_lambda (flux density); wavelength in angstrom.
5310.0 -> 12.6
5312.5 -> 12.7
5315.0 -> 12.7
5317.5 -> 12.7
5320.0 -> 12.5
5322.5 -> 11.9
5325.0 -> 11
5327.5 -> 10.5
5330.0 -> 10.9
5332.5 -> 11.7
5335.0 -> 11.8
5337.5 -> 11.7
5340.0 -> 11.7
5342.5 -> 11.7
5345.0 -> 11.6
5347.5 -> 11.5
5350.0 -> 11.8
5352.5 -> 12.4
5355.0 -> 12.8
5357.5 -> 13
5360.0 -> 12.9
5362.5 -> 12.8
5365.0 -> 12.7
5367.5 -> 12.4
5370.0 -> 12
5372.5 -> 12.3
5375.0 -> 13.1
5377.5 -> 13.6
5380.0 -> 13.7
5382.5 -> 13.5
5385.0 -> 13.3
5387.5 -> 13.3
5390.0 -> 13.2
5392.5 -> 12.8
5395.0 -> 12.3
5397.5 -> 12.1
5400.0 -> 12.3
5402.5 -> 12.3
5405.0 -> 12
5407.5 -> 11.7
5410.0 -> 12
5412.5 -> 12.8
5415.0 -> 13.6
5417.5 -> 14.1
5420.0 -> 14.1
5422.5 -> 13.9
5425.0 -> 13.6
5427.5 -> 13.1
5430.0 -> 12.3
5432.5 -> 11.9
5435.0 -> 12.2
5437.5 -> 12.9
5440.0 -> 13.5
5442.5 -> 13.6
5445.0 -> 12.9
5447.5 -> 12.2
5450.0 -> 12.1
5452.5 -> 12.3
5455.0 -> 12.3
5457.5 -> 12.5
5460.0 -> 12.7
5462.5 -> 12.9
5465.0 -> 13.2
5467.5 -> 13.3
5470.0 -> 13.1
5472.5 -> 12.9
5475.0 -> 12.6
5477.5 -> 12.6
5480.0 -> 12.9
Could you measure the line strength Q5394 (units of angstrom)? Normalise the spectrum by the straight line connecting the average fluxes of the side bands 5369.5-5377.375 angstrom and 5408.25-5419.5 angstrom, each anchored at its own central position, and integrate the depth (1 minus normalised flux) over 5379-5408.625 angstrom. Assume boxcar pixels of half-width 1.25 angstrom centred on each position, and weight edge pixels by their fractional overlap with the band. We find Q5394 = 0.4 angstrom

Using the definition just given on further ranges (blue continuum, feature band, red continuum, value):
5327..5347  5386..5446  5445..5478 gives -3.0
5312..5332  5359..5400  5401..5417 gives -2.0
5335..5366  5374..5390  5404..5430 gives -1.0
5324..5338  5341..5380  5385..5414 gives -2.3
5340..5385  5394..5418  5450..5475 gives 0.3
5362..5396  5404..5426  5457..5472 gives -0.2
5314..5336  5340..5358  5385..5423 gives 0.0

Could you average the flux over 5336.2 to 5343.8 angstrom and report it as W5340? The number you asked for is 11.7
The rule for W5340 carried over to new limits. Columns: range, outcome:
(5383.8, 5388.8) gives 13.3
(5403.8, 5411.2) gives 11.9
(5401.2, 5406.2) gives 12.2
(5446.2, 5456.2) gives 12.2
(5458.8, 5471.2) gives 13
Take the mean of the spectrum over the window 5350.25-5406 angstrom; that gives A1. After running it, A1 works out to 12.7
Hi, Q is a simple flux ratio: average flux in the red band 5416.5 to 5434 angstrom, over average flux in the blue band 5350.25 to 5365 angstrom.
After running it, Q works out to 1.0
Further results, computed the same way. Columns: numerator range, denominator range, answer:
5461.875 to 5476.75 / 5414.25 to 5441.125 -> 0.98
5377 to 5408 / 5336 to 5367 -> 1.05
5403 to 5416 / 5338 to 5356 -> 1.04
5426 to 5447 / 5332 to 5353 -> 1.09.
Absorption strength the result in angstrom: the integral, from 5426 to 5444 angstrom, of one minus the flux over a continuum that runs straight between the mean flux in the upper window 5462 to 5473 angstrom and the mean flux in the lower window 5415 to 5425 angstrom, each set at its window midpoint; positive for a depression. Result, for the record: 1.1 angstrom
